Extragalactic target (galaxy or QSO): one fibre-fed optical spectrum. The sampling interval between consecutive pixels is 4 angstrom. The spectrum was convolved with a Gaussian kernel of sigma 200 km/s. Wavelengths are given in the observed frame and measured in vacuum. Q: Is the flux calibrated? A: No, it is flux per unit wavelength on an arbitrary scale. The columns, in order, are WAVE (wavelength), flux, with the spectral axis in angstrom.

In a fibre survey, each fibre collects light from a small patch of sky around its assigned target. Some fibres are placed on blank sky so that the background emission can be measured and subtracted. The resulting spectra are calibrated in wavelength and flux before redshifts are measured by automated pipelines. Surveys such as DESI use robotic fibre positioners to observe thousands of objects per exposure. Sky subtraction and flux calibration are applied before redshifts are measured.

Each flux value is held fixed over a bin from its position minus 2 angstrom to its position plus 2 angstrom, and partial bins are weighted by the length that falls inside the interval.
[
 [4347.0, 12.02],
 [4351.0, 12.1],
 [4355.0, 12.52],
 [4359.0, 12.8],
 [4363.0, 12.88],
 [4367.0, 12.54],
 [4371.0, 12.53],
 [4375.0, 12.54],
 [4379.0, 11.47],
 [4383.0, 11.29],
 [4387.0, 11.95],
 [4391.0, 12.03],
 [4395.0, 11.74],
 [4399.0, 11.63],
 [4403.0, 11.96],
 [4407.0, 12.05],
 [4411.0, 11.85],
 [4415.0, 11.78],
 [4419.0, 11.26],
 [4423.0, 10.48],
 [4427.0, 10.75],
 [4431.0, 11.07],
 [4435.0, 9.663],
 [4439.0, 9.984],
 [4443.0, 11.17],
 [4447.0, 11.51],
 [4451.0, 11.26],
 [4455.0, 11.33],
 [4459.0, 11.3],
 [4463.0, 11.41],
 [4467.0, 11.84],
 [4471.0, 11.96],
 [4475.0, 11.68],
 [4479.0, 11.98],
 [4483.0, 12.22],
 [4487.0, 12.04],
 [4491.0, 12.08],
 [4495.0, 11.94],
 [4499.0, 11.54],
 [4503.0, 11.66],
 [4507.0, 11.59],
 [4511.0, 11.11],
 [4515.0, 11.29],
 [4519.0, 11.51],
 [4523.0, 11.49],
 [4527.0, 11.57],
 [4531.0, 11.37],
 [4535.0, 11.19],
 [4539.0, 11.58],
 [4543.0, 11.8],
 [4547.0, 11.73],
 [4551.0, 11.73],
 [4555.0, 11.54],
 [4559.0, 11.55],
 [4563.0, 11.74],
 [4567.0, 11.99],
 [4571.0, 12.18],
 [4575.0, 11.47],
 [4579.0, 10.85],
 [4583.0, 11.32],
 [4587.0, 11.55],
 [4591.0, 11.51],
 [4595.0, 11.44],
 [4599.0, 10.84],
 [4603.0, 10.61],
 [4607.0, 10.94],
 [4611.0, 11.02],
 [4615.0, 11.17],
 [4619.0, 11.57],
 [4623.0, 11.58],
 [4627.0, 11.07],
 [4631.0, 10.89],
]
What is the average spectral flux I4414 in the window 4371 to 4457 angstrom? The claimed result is 11.4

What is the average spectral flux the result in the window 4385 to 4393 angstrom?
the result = 12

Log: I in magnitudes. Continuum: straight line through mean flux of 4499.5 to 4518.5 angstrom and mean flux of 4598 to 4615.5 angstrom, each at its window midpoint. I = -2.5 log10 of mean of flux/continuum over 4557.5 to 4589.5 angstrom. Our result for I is -0.048 mag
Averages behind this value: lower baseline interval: 11.4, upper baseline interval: 10.9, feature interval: 11.6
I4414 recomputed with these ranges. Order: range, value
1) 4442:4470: 11.4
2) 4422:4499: 11.4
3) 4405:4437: 11.1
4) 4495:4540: 11.5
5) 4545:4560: 11.6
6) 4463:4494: 11.9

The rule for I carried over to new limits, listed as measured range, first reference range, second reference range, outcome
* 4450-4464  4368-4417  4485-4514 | 0.04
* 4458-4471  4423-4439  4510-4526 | -0.08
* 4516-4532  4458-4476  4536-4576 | 0.02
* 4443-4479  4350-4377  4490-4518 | 0.03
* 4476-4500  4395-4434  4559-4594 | -0.05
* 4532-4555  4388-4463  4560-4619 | -0.03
